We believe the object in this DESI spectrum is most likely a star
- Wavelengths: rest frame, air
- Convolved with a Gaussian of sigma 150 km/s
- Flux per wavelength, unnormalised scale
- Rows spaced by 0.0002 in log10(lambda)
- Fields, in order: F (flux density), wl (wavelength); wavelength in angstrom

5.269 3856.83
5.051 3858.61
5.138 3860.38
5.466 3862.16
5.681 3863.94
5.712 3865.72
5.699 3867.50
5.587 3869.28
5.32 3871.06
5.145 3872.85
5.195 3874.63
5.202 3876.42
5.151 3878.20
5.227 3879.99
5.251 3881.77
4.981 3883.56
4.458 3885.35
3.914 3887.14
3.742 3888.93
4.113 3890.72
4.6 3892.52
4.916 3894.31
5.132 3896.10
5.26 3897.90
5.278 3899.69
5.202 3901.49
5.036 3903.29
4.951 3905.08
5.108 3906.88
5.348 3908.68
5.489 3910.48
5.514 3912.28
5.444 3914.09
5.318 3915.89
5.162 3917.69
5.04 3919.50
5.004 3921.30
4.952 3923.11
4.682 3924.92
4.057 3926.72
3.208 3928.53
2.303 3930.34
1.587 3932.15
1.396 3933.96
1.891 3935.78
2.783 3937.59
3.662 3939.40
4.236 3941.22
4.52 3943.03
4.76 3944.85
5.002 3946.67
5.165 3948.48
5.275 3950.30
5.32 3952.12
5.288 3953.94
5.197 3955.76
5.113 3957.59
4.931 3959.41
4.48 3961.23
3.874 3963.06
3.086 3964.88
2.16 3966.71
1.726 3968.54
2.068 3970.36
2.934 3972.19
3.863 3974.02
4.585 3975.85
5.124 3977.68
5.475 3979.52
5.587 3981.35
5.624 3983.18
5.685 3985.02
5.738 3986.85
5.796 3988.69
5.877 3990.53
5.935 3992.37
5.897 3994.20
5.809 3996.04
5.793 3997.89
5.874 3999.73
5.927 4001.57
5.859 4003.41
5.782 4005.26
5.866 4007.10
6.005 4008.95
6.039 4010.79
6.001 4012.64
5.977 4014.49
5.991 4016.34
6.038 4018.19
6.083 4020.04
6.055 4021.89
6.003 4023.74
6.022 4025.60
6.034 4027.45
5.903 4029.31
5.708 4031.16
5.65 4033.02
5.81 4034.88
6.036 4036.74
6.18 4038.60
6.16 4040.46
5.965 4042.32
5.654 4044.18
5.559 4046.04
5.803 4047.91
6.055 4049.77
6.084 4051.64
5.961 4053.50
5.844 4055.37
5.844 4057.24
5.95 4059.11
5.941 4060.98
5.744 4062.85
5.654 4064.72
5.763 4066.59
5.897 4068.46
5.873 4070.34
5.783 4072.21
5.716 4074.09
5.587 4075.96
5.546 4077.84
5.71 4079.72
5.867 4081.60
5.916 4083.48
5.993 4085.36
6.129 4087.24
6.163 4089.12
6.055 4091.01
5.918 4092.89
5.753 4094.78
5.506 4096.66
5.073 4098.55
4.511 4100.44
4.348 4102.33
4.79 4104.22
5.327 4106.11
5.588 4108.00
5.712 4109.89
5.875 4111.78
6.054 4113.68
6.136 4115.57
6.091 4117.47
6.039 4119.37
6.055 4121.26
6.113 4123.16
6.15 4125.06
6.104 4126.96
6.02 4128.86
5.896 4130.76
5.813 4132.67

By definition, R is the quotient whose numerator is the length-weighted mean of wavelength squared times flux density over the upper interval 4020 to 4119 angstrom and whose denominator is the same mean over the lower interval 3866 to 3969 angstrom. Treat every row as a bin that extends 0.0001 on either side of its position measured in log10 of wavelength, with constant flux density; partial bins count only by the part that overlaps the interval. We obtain 1.38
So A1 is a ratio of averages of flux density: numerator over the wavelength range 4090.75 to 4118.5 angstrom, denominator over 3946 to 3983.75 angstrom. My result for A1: 1.26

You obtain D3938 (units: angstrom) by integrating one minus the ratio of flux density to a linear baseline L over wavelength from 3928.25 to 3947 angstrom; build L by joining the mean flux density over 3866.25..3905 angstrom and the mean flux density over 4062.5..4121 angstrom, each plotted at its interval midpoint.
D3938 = 7.3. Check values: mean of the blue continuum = 4.98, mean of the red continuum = 5.69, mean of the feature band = 3.16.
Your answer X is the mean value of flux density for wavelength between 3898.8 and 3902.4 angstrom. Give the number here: 5.23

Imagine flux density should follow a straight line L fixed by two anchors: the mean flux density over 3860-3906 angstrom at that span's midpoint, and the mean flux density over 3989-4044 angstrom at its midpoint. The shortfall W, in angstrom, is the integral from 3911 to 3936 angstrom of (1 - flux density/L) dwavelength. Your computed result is 5.9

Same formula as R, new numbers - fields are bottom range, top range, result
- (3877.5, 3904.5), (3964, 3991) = 0.94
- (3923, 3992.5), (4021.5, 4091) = 1.47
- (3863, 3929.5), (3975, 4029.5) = 1.23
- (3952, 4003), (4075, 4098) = 1.28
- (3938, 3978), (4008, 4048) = 1.48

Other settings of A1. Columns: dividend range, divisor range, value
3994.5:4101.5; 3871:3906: 1.19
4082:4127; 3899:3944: 1.34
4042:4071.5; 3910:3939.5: 1.48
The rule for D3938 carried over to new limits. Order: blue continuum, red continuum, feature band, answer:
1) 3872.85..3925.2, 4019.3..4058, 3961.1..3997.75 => 6.3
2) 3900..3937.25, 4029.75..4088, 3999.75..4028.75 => -3.3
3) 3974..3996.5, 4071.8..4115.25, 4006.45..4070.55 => -4.1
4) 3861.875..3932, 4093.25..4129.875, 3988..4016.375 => -3.4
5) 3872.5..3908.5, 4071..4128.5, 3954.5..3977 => 6.4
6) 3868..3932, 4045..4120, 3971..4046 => -4.6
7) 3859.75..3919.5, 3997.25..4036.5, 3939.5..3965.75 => 3.9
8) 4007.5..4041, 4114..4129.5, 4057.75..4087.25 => 1.1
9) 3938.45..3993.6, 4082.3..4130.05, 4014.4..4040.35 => -4.4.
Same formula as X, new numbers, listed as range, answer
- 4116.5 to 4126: 6.09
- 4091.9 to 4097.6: 5.73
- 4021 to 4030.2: 6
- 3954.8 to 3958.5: 5.15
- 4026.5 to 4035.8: 5.82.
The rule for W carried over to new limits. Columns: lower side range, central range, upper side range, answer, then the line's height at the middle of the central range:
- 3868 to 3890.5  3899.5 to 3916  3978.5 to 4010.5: -0.4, 5.14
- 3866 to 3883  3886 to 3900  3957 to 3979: 1.1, 4.99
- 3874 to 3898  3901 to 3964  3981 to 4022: 9.0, 5.22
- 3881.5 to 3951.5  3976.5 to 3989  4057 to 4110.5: -1.6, 4.92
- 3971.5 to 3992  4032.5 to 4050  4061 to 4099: -1.1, 5.55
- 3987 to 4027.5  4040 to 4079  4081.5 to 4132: 0.1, 5.83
